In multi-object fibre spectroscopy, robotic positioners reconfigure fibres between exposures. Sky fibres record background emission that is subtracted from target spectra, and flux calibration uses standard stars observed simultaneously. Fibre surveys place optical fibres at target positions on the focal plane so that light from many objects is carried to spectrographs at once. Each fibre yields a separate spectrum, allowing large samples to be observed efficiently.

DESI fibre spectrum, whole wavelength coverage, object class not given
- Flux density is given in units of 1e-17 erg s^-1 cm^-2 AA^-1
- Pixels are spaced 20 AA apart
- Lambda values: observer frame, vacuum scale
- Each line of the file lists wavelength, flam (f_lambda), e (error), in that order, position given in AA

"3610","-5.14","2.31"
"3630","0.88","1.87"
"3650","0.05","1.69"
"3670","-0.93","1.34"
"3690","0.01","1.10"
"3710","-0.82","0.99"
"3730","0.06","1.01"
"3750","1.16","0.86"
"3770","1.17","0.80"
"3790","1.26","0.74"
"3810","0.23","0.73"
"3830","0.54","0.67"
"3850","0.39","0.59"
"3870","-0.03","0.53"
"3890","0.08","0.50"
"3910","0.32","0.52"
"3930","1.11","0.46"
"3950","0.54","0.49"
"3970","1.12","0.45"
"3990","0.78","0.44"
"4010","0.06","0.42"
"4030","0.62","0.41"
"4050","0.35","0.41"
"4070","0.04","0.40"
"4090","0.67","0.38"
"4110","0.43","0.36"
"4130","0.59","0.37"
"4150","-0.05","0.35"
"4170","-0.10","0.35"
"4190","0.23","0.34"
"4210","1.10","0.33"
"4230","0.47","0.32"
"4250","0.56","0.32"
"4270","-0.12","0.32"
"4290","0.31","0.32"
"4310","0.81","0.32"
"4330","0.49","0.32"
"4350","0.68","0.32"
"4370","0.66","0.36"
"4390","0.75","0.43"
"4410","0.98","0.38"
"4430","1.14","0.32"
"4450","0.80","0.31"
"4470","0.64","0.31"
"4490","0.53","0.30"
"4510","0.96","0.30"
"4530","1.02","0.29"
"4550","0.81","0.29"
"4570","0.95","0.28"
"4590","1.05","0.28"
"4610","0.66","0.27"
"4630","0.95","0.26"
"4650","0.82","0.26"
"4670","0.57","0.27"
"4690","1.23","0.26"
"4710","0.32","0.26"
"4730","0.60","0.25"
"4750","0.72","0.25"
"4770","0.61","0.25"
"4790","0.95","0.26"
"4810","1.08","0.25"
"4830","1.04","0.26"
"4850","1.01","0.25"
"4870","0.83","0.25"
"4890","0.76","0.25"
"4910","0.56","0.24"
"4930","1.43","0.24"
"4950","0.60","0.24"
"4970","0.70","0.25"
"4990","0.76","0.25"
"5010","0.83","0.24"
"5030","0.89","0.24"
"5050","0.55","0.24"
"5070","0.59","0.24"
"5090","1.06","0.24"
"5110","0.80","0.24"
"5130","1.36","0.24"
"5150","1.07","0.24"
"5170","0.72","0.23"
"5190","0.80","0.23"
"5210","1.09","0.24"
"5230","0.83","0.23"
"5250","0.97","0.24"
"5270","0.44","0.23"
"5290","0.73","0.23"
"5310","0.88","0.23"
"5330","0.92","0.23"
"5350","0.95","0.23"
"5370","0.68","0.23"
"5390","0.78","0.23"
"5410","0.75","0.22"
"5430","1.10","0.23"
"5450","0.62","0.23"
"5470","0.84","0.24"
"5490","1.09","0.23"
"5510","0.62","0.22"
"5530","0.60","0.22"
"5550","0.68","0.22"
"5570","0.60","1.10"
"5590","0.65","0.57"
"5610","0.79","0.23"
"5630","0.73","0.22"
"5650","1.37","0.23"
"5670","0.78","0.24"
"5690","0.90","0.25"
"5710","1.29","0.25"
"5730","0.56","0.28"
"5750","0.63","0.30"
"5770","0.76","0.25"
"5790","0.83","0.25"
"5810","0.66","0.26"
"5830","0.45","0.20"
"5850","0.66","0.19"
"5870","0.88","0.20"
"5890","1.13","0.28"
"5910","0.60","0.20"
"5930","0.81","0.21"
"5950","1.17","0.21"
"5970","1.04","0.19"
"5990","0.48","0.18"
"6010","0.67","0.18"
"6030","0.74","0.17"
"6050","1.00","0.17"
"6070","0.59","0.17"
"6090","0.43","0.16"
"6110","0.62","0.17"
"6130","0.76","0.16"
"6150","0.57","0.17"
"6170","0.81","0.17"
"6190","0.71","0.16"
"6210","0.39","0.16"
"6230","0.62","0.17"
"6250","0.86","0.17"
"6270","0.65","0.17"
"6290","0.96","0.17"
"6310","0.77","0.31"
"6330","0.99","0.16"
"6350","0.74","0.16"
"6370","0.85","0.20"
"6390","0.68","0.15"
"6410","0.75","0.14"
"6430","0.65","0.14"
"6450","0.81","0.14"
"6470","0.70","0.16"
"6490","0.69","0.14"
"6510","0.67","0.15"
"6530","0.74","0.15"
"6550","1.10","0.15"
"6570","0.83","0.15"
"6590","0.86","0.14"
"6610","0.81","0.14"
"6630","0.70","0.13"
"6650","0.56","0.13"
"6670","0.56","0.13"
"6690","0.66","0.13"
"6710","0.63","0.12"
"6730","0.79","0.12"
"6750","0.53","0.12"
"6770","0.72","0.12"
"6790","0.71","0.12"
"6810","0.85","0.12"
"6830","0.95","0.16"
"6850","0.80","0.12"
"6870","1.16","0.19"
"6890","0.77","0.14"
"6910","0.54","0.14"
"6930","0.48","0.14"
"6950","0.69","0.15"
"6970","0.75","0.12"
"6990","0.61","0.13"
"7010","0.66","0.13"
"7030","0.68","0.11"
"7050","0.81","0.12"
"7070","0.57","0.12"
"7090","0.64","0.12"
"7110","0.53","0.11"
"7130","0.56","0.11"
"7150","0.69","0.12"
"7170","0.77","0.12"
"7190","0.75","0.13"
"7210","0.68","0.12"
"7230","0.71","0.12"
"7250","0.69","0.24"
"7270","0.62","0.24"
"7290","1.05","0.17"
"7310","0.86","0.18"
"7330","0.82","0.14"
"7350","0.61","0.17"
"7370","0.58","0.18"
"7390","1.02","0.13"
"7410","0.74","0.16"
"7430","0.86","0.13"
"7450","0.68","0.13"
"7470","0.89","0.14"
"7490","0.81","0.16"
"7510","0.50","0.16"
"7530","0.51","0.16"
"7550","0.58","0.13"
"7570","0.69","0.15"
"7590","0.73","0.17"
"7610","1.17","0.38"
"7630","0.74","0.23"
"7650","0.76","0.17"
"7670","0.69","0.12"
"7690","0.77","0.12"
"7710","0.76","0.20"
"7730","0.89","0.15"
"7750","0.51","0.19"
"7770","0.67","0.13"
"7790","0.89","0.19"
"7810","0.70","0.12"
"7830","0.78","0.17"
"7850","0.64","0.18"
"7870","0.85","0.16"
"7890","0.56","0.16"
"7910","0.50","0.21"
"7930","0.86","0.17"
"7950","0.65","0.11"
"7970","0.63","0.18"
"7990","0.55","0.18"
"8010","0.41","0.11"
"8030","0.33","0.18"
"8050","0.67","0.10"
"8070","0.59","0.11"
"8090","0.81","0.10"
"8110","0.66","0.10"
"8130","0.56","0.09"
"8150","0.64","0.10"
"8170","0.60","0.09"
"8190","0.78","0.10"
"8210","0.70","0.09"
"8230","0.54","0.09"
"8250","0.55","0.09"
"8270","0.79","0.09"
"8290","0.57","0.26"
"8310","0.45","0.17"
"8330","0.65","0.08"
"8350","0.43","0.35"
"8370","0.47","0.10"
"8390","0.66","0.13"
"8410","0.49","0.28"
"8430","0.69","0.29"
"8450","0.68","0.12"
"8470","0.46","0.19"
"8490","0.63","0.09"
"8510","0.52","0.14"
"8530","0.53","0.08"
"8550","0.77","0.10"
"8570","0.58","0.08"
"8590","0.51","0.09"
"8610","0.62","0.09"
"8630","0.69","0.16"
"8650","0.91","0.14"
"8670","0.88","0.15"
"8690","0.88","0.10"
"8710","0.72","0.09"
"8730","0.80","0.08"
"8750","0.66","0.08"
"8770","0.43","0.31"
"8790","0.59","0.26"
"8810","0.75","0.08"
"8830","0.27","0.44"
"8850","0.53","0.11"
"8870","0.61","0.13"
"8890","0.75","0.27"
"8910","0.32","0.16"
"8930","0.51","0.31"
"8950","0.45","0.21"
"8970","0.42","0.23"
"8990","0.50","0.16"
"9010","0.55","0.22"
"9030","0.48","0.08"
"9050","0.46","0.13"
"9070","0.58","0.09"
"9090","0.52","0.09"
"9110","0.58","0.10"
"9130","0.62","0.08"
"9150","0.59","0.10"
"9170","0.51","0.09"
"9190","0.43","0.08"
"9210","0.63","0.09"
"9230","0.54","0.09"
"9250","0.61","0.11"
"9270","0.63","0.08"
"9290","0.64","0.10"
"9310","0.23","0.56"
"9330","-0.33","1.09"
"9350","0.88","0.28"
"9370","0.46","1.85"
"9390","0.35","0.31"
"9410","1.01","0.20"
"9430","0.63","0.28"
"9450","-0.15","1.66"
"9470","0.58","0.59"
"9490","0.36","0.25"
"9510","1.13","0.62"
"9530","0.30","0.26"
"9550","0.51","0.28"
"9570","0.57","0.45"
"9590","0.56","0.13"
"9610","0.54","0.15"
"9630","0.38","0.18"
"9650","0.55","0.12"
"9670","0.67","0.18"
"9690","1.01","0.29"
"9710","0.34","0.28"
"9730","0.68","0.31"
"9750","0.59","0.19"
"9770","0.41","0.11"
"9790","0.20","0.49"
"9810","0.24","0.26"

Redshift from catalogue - 0.130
